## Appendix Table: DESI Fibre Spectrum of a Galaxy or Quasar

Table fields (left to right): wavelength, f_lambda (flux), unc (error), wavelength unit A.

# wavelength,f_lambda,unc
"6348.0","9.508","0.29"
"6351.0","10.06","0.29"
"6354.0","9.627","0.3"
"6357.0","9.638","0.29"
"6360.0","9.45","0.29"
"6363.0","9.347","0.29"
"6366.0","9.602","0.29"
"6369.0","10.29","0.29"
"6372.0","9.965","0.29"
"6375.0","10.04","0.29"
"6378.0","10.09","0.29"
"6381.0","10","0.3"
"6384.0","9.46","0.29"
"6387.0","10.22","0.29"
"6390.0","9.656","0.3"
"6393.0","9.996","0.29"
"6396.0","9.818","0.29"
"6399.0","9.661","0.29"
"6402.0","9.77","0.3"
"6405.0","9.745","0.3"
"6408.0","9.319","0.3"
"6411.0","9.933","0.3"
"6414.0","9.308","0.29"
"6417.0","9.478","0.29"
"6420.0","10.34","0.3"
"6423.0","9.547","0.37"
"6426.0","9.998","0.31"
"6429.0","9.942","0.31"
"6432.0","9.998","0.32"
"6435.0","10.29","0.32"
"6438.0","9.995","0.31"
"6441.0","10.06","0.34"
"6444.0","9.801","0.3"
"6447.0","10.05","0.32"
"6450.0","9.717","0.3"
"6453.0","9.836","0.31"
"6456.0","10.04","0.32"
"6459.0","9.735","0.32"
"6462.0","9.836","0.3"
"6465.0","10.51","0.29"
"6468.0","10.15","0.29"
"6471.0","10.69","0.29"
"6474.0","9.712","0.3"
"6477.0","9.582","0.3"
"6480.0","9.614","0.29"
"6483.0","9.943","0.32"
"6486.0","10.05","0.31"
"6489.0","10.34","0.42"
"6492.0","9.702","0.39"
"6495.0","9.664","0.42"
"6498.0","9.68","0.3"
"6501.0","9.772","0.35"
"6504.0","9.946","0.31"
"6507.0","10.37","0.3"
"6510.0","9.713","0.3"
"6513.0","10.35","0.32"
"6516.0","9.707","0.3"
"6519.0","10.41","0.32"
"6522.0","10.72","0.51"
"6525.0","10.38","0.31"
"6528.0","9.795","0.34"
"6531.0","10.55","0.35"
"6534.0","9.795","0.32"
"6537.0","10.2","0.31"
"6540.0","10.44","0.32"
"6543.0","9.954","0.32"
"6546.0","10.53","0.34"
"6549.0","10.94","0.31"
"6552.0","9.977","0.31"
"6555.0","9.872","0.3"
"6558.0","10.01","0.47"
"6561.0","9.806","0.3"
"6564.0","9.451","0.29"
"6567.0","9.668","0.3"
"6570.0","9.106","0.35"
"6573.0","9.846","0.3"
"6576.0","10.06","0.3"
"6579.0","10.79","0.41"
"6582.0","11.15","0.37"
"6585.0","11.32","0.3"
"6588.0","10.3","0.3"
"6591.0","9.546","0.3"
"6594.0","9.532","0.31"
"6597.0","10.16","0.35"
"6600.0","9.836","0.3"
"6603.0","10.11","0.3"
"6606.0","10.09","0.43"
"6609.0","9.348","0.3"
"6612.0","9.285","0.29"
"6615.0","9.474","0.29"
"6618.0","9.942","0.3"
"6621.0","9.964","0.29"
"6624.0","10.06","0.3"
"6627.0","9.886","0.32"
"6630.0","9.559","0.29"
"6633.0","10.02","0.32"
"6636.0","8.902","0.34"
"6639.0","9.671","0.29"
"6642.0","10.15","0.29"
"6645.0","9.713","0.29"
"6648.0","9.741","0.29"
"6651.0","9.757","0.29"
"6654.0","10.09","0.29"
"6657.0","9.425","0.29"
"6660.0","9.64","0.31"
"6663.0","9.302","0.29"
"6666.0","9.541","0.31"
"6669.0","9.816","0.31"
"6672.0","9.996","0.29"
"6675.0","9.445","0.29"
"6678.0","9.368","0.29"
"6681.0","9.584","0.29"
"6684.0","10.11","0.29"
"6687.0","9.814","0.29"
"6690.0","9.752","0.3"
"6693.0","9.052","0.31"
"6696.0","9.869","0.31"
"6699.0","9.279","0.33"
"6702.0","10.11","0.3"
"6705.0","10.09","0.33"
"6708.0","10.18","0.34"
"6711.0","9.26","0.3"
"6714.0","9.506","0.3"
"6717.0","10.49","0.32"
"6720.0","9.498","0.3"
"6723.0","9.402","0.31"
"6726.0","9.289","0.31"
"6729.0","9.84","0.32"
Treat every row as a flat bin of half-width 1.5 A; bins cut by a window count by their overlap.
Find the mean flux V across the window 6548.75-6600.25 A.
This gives 10.1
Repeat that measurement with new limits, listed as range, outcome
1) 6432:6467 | 9.99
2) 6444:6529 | 10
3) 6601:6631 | 9.78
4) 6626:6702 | 9.67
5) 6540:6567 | 10.1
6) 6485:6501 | 9.87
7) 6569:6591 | 10.3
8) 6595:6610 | 9.91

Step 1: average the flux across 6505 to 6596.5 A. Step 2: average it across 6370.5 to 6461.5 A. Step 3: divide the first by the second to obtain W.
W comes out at 1.03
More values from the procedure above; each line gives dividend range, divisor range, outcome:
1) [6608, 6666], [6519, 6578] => 0.96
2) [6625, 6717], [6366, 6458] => 0.98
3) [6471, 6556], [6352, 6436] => 1.03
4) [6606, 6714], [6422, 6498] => 0.97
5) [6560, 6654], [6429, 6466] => 0.99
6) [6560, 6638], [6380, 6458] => 1.00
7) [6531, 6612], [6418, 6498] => 1.01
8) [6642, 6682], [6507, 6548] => 0.95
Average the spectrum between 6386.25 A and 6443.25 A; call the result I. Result 9.84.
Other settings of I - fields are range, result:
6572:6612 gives 10.1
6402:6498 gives 9.9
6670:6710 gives 9.74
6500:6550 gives 10.2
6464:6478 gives 10.1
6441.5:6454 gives 9.87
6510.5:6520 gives 10.1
